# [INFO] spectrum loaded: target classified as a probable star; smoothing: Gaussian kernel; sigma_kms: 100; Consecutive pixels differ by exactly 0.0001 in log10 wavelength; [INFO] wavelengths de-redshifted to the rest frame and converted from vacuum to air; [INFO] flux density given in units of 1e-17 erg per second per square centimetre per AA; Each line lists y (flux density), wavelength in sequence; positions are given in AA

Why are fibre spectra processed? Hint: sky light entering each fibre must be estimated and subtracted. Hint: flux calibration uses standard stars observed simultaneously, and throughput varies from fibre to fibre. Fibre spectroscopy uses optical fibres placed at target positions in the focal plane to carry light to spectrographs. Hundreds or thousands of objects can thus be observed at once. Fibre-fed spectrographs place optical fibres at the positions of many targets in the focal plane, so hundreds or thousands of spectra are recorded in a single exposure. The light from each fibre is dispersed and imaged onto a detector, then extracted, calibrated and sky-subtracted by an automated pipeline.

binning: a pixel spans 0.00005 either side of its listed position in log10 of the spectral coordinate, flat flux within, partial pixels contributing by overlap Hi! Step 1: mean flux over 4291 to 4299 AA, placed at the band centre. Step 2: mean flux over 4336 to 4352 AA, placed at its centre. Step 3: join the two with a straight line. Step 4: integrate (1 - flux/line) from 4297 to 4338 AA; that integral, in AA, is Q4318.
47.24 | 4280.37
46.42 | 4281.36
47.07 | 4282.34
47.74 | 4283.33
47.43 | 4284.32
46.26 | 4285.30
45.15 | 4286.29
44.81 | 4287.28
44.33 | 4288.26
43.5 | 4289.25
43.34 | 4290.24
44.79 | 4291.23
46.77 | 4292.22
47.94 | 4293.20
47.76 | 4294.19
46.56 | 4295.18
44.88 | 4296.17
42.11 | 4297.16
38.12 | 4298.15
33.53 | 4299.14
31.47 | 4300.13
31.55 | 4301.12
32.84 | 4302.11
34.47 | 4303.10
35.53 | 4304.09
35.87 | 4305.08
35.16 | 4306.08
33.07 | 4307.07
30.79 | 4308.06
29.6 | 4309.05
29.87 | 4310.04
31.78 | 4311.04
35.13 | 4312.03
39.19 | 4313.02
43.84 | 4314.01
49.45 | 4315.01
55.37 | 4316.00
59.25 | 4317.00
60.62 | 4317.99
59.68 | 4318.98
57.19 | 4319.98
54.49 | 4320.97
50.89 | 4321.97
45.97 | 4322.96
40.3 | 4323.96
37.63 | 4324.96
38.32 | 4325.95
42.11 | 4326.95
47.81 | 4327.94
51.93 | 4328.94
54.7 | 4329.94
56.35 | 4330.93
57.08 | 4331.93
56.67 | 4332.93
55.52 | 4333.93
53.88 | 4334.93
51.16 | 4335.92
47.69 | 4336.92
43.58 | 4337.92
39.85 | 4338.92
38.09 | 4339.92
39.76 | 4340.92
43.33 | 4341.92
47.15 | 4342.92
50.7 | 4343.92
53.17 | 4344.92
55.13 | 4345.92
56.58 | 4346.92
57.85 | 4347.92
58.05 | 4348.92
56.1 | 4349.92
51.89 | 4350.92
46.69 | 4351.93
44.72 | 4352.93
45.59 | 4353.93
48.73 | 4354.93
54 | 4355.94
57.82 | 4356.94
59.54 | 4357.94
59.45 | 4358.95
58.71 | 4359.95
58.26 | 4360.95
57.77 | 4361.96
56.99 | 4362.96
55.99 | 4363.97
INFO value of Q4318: 2.3 AA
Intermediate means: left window 44.4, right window 49.2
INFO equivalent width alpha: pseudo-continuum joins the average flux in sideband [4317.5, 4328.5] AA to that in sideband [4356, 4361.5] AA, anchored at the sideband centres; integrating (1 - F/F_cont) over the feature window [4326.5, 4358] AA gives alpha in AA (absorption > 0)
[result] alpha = 1.9 AA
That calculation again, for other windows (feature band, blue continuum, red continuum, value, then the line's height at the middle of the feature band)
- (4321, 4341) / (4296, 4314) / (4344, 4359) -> -1.2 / 45.2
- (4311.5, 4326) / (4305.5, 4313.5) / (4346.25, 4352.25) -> -4.1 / 38.1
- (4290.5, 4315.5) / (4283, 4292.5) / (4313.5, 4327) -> 4.9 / 47.5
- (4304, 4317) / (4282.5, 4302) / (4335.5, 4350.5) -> 2.0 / 45.2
